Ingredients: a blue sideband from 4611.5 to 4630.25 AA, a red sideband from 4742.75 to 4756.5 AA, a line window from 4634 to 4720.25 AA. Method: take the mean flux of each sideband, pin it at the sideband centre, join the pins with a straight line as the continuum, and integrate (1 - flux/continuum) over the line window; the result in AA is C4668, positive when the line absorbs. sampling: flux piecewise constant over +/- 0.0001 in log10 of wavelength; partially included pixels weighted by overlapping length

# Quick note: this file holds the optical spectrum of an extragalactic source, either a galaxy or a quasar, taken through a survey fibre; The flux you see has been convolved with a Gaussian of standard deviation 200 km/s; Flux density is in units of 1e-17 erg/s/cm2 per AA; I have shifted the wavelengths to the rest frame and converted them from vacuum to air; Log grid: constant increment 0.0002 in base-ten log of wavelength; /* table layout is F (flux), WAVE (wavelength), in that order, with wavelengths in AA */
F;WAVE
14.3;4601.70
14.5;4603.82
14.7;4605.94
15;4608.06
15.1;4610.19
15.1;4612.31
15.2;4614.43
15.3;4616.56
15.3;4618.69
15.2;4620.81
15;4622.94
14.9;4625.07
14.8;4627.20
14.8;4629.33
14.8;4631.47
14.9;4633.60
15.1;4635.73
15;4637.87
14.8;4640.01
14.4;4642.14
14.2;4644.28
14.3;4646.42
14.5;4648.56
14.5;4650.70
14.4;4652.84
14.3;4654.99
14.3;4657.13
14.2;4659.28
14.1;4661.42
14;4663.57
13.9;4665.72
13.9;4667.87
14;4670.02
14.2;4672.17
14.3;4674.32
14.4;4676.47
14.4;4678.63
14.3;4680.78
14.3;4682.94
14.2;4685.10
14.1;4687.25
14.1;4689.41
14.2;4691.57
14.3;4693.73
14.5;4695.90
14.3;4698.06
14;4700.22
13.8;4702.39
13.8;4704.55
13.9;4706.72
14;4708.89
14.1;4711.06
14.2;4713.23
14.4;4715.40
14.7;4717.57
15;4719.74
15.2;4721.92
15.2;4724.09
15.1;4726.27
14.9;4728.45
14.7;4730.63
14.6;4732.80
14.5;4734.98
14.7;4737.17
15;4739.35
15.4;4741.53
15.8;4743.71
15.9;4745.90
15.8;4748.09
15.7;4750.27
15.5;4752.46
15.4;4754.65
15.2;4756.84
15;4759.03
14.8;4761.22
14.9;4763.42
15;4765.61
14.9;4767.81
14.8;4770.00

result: 5.84 AA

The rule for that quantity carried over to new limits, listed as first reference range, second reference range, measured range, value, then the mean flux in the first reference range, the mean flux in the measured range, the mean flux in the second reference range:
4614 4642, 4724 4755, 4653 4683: 1.7 AA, 15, 14.2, 15.2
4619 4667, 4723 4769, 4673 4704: 1.3 AA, 14.6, 14.2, 15.1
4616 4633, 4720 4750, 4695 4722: 1.5 AA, 15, 14.3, 15.1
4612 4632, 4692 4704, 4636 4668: 0.8 AA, 15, 14.3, 14.2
